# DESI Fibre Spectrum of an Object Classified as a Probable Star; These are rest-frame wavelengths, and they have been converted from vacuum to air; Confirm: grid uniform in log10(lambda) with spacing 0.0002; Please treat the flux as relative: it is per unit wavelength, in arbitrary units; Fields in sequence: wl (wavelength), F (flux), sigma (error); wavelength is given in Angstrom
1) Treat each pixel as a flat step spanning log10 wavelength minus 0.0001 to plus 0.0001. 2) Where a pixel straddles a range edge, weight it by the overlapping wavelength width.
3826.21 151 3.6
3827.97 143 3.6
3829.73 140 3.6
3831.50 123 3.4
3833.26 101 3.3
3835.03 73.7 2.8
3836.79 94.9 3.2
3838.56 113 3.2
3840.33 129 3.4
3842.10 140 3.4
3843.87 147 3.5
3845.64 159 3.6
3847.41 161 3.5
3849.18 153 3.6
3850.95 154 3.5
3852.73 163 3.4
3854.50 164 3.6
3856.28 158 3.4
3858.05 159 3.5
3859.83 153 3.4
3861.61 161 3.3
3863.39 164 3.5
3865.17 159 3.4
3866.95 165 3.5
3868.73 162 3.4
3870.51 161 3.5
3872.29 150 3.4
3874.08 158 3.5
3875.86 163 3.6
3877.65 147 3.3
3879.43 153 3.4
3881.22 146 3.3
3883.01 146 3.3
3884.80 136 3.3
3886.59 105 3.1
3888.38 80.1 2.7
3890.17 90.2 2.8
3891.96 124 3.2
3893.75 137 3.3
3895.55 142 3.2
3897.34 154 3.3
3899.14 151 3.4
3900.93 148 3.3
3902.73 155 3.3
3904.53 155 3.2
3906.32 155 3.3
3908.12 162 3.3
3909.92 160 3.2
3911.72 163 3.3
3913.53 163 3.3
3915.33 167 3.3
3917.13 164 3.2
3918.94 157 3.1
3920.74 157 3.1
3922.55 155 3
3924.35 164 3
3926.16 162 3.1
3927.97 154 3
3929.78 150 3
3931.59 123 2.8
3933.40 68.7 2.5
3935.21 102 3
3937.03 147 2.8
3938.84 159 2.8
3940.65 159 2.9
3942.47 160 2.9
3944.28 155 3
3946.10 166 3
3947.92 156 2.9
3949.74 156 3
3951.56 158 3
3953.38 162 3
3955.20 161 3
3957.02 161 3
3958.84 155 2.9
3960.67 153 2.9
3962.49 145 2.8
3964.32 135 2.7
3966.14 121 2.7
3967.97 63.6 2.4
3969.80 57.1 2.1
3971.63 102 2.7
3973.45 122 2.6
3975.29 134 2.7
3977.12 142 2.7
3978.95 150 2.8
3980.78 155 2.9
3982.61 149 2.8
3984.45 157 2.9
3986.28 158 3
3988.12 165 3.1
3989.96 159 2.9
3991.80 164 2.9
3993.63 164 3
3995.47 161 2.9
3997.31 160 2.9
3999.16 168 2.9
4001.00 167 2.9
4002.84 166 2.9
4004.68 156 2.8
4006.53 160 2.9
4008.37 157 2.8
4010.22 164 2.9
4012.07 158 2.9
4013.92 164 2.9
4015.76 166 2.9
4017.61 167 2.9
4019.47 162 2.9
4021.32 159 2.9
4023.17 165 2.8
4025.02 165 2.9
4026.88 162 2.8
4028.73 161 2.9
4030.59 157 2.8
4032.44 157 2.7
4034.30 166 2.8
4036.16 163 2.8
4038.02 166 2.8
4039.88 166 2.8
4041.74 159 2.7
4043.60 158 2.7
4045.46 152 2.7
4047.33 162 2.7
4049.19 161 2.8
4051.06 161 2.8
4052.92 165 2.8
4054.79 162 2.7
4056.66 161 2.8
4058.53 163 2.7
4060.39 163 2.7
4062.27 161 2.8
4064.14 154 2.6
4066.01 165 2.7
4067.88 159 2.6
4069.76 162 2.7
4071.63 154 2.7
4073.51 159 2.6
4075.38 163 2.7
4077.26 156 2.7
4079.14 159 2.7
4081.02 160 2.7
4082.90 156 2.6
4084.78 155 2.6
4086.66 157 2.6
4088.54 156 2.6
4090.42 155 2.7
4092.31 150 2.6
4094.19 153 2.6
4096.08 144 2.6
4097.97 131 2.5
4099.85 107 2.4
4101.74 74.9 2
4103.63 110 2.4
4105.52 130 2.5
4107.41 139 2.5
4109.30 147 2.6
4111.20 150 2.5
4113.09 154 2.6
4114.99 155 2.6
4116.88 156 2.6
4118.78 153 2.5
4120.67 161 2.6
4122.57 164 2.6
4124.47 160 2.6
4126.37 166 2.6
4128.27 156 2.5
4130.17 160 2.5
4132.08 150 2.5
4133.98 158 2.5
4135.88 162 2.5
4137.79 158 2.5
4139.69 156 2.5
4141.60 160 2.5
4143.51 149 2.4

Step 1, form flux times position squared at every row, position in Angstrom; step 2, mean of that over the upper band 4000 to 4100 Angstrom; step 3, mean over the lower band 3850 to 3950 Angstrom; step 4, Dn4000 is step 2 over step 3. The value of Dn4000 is 1.15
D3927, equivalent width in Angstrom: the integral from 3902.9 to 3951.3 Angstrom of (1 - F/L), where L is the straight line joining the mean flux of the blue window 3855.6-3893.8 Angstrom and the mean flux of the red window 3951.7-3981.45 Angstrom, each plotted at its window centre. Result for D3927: -4.8 Angstrom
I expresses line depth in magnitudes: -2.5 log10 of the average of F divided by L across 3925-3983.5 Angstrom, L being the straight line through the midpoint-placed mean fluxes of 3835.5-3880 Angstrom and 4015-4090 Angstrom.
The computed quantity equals 0.124 mag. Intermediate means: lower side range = 151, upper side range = 161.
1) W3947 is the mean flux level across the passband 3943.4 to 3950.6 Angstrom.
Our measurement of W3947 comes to 158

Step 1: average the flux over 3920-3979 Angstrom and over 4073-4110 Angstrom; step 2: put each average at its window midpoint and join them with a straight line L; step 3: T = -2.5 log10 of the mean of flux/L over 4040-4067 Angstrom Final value -0.13 mag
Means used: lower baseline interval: 140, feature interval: 161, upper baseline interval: 143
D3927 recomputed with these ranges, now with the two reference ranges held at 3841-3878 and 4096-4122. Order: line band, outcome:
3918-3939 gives 1.47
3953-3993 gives 2.27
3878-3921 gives 2.61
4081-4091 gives -1.27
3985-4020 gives -4.07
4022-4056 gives -4.54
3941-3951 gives -0.57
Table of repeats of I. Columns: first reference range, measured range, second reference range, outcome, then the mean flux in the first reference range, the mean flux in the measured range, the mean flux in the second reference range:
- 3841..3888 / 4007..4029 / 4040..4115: -0.076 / 152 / 163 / 151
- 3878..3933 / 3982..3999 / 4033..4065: -0.037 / 145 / 160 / 161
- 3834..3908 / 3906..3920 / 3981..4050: -0.089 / 144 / 162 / 161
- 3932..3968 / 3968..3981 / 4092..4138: 0.222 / 144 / 117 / 146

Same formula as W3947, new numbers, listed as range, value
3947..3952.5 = 157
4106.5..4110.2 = 143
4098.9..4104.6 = 97.6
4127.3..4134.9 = 156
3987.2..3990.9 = 162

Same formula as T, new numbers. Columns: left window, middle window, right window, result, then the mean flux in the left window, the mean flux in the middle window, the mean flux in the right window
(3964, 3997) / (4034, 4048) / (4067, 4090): -0.079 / 137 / 161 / 158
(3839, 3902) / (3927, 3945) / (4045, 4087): 0.100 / 147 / 138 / 160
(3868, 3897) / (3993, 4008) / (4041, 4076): -0.067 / 138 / 163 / 160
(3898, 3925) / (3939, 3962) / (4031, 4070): 0.006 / 158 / 158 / 161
